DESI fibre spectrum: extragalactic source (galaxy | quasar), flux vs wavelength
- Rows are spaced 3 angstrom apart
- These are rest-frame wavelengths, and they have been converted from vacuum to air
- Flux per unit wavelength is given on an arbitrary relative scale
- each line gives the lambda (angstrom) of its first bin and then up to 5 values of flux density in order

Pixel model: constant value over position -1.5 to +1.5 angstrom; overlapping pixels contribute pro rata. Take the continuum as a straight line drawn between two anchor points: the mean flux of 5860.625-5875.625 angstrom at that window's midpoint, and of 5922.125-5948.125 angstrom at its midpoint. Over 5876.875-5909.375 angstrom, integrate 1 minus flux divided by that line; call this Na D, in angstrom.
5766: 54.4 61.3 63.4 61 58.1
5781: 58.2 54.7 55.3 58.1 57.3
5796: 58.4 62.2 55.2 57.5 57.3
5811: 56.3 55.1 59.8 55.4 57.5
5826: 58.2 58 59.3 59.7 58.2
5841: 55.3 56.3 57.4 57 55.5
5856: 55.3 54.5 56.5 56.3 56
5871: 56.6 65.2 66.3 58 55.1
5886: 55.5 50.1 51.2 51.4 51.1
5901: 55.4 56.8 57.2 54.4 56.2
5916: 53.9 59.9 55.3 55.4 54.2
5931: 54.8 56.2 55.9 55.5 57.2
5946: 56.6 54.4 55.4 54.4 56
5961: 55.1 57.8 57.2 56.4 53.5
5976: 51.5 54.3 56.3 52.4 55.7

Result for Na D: 1.40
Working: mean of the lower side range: 58.2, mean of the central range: 54.8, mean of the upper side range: 55.7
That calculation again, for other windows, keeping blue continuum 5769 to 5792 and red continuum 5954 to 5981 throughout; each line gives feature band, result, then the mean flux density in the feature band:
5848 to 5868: 0.4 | 55.9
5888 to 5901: 1.1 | 51.5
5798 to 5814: 0.2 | 57.3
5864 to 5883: -0.9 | 59.5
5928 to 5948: -0.1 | 55.9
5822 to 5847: -0.1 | 57.8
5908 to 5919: 0.1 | 55.6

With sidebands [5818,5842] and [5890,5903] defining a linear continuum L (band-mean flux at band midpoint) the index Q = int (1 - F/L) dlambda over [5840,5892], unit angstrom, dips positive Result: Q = -1.80 angstrom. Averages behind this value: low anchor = 57.8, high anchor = 52.4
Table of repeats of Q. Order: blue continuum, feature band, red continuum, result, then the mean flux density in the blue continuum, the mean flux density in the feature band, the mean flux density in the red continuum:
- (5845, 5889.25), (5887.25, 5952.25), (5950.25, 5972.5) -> 1.8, 57.2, 54.9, 55.9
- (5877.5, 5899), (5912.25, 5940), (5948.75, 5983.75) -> -0.6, 53.9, 55.7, 55.2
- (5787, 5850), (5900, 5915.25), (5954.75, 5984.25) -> 0.1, 57.6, 55.9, 55.2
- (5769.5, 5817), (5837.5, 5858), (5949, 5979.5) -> 0.3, 58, 56.3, 55.2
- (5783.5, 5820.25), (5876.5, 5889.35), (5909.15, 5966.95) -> -0.1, 57.2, 56.9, 55.8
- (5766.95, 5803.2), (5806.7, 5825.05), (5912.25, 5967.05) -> 0.3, 58.6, 56.9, 55.8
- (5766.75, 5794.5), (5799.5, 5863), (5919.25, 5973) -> 0.7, 58.5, 57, 55.8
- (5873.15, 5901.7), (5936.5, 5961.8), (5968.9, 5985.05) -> -0.4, 55.7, 55.6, 54.2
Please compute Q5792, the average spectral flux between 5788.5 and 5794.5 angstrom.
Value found 57.7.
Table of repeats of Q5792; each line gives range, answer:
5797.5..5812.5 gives 57.7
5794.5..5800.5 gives 60.3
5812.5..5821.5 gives 56.8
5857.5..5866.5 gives 55.8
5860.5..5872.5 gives 56.4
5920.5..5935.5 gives 55.2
